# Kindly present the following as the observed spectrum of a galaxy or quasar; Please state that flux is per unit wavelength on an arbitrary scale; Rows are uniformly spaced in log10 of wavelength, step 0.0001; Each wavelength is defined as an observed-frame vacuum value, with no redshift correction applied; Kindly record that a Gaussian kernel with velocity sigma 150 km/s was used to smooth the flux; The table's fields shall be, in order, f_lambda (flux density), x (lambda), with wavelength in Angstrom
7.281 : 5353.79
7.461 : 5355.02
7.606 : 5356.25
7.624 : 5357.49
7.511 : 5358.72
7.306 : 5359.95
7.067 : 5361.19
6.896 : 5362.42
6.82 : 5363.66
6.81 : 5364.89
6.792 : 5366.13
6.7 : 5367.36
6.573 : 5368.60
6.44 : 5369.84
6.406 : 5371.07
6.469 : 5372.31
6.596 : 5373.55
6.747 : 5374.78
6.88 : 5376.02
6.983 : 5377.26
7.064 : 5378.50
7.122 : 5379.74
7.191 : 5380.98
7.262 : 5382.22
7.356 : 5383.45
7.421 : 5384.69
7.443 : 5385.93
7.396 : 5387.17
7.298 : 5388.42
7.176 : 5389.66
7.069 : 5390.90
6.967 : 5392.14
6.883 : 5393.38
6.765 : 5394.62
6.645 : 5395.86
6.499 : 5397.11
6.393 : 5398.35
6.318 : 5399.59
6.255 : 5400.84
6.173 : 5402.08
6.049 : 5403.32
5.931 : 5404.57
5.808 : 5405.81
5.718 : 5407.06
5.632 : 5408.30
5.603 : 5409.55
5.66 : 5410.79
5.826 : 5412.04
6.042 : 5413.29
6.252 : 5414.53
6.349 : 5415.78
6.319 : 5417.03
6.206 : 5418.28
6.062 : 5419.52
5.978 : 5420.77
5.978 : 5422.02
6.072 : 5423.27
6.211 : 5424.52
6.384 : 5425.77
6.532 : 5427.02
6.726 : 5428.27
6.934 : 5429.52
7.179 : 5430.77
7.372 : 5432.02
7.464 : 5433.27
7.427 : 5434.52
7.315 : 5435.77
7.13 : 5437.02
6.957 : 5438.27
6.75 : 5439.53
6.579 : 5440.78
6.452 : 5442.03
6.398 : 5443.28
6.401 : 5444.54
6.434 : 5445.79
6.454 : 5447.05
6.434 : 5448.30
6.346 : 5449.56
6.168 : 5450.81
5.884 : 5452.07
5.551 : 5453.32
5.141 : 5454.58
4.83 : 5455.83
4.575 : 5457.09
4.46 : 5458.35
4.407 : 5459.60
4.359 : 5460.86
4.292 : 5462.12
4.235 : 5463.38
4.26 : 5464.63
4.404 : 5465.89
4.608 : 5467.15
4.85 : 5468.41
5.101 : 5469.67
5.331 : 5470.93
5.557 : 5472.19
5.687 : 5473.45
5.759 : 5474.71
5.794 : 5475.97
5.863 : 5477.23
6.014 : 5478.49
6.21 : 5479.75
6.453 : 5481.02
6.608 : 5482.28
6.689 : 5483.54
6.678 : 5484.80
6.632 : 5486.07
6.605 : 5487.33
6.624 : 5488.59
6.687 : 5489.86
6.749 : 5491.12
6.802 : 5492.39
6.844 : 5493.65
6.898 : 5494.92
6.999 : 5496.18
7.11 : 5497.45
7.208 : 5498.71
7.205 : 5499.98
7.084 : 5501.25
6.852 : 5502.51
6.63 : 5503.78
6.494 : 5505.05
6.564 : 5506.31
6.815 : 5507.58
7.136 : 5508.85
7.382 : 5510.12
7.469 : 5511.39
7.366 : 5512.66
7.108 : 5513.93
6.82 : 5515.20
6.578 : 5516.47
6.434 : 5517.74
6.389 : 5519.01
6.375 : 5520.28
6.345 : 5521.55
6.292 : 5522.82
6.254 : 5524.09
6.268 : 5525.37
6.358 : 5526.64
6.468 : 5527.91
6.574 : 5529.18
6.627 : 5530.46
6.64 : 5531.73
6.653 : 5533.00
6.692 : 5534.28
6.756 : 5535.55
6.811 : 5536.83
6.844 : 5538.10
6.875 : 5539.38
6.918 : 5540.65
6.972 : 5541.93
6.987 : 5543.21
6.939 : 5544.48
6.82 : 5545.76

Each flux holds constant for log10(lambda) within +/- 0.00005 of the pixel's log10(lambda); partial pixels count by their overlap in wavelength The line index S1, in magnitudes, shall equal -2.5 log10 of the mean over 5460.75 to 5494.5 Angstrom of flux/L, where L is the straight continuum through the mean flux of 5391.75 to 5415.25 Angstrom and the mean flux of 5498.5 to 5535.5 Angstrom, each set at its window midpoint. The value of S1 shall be 0.131 mag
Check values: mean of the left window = 6.17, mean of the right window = 6.72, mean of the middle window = 5.8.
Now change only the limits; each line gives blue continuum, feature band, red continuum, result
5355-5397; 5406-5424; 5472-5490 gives 0.13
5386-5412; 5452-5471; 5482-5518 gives 0.38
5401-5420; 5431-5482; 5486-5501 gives 0.12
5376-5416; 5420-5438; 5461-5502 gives -0.06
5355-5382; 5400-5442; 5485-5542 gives 0.08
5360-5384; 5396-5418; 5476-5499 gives 0.12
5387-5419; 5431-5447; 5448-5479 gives -0.21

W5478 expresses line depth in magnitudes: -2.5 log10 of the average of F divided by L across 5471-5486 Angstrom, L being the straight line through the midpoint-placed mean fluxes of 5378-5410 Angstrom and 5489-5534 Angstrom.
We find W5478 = 0.11 mag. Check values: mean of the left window 6.67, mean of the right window 6.75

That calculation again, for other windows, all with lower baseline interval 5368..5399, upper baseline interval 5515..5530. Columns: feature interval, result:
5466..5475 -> 0.260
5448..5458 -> 0.199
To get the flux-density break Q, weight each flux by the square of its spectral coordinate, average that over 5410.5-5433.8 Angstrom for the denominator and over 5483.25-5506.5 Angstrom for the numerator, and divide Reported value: 1.1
